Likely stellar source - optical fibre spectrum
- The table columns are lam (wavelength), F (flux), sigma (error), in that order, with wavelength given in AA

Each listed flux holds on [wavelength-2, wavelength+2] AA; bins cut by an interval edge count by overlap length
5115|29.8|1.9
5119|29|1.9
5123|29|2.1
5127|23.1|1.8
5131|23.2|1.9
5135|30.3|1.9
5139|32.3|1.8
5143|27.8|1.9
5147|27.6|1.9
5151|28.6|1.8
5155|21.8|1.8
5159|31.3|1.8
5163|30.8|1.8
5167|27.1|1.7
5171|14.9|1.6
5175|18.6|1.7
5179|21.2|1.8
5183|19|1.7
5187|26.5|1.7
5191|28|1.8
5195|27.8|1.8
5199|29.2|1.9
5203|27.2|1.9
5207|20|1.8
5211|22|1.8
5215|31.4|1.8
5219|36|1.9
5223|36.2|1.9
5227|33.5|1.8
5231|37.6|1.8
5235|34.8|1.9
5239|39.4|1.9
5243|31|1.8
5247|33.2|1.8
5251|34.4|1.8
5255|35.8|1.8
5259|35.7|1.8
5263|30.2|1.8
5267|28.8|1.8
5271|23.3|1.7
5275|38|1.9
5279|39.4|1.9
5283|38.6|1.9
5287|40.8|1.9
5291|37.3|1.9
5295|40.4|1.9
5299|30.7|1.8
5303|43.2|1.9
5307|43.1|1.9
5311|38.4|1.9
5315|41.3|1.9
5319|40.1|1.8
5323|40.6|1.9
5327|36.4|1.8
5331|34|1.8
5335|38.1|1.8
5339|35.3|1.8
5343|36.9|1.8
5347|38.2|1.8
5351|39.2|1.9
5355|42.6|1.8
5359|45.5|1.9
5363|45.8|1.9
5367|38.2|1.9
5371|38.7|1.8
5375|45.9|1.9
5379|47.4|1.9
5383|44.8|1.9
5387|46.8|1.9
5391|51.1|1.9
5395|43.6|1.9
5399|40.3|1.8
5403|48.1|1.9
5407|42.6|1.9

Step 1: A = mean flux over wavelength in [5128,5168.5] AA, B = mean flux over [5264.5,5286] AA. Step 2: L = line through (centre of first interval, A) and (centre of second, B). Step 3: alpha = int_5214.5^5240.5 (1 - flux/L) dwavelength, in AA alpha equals -3.3 AA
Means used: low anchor 28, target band 35.7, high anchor 33.9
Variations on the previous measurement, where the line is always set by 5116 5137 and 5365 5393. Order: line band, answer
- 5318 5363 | 3.15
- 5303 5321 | -0.45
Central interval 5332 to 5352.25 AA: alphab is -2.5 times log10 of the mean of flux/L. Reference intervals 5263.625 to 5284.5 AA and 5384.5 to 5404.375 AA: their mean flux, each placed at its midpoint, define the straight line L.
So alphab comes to 0.09 mag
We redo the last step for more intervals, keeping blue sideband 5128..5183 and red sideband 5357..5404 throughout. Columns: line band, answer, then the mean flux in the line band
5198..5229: 0.04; 29.4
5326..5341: 0.13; 35.9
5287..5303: -0.01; 37.6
